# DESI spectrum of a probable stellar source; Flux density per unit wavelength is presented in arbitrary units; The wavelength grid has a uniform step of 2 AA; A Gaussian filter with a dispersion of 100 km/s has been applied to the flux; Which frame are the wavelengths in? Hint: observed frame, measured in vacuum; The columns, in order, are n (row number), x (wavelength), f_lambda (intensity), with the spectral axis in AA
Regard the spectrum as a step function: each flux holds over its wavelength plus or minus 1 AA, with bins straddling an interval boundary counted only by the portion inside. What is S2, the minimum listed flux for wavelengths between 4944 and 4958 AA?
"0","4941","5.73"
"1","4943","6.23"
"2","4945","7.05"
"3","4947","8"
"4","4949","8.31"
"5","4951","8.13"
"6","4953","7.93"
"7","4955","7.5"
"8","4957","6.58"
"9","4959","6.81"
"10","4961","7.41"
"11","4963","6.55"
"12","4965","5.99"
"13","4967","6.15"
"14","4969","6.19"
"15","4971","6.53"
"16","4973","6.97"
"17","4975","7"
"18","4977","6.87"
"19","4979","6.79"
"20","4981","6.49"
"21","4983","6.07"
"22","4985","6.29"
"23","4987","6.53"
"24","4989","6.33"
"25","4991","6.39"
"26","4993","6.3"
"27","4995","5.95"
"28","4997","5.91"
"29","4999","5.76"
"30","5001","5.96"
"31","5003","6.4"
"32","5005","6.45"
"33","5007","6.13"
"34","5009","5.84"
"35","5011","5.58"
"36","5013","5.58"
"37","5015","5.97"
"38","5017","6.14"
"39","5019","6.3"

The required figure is 6.58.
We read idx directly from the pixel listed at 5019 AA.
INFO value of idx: 6.3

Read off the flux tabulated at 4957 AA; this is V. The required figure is 6.58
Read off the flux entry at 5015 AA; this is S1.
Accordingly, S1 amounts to 5.97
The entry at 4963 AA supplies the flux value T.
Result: 6.55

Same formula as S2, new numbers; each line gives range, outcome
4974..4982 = 6.49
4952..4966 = 5.99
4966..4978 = 6.15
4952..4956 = 7.5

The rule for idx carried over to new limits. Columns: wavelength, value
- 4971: 6.53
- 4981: 6.49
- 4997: 5.91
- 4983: 6.07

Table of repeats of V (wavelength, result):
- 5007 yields 6.13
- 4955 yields 7.5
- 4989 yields 6.33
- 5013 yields 5.58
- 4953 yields 7.93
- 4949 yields 8.31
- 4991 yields 6.39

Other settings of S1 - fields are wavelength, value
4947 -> 8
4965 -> 5.99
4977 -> 6.87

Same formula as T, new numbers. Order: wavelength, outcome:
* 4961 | 7.41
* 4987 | 6.53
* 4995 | 5.95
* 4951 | 8.13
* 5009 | 5.84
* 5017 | 6.14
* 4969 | 6.19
